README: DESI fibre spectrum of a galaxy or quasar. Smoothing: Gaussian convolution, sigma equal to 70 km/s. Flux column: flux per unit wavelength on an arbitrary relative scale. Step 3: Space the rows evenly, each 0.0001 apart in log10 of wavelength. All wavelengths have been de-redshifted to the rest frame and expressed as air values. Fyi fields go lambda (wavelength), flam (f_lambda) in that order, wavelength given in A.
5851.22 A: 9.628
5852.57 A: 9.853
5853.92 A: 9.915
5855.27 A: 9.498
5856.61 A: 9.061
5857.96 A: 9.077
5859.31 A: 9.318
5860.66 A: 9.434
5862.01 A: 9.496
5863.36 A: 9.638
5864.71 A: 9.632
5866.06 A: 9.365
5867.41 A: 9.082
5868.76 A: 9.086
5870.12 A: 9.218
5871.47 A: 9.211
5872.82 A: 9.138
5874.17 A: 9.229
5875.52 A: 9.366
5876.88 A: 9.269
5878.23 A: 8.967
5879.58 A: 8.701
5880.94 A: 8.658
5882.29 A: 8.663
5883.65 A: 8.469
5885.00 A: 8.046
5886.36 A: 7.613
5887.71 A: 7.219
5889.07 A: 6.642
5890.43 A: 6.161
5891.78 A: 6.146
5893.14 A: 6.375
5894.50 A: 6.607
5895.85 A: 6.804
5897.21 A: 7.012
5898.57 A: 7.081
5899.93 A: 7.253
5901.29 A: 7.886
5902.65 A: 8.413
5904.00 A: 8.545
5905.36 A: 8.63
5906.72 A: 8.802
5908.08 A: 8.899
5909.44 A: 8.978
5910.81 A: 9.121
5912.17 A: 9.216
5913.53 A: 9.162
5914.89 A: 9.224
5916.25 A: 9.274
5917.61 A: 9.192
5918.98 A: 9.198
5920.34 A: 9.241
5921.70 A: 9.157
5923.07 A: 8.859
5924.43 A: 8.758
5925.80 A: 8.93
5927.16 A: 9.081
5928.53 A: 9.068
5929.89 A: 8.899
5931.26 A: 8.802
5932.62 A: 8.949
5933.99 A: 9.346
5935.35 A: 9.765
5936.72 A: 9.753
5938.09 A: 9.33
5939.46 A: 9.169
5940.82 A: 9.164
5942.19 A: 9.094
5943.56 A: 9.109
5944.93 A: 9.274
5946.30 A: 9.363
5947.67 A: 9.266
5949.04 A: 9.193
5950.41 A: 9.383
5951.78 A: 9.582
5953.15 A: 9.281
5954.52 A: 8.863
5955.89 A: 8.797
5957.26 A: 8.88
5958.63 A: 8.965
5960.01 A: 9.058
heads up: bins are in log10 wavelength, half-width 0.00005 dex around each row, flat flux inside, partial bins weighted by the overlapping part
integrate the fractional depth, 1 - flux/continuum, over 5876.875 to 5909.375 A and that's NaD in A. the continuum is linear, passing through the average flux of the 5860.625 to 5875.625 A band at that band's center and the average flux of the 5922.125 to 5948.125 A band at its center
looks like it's 5.20 A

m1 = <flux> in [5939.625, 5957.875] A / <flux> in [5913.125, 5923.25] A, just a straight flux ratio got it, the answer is 1.00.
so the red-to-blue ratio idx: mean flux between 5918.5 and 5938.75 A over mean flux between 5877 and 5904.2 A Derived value 1.21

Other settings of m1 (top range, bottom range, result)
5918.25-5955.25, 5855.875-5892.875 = 1.06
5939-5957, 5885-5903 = 1.31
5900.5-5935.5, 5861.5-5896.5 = 1.08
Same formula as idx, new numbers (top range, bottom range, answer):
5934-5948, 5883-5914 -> 1.20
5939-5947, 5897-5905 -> 1.18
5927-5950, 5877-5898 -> 1.23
